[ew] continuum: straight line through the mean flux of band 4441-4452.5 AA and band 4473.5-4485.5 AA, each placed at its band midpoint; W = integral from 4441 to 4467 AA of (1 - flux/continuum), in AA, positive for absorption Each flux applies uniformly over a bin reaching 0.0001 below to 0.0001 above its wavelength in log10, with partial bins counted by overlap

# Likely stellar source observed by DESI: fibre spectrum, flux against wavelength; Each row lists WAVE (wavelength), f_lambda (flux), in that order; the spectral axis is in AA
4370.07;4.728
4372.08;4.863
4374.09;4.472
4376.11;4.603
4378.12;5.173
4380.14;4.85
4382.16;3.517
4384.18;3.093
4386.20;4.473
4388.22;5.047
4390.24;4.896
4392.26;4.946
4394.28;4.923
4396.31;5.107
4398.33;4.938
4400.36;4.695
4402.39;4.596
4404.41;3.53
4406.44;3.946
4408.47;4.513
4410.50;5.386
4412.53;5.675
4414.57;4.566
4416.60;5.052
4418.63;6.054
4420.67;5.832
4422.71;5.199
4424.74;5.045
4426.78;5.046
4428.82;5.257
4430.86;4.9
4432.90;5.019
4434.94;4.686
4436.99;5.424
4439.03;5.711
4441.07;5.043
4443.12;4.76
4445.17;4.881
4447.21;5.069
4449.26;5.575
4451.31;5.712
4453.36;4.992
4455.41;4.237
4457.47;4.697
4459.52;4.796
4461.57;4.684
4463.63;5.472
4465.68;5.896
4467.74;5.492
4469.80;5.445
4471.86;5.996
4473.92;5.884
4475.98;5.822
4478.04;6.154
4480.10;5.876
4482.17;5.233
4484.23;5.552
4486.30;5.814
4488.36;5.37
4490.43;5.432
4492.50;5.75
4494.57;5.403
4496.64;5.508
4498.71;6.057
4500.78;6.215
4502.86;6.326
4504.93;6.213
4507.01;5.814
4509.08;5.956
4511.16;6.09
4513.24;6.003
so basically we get 1.2 AA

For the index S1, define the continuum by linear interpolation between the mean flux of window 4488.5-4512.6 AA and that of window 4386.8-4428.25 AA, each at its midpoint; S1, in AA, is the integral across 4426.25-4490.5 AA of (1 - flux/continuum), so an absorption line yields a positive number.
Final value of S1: 1.7 AA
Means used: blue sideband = 4.95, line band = 5.31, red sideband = 5.87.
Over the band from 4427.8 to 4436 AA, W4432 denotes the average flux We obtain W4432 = 4.96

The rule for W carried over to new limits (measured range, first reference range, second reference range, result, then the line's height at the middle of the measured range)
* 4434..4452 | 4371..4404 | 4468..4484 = 0.43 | 5.33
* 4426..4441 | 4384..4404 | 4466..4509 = 0.04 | 5.16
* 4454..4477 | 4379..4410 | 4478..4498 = 0.11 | 5.32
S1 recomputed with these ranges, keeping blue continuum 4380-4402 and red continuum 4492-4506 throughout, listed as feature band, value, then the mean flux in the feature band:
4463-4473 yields -0.2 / 5.67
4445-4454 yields 0.0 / 5.29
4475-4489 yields 0.0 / 5.7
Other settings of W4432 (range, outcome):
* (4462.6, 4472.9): 5.66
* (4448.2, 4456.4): 5.13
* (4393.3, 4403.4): 4.85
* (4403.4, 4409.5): 4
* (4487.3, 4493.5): 5.52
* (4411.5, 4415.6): 5.12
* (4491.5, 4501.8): 5.79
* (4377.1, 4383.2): 4.51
